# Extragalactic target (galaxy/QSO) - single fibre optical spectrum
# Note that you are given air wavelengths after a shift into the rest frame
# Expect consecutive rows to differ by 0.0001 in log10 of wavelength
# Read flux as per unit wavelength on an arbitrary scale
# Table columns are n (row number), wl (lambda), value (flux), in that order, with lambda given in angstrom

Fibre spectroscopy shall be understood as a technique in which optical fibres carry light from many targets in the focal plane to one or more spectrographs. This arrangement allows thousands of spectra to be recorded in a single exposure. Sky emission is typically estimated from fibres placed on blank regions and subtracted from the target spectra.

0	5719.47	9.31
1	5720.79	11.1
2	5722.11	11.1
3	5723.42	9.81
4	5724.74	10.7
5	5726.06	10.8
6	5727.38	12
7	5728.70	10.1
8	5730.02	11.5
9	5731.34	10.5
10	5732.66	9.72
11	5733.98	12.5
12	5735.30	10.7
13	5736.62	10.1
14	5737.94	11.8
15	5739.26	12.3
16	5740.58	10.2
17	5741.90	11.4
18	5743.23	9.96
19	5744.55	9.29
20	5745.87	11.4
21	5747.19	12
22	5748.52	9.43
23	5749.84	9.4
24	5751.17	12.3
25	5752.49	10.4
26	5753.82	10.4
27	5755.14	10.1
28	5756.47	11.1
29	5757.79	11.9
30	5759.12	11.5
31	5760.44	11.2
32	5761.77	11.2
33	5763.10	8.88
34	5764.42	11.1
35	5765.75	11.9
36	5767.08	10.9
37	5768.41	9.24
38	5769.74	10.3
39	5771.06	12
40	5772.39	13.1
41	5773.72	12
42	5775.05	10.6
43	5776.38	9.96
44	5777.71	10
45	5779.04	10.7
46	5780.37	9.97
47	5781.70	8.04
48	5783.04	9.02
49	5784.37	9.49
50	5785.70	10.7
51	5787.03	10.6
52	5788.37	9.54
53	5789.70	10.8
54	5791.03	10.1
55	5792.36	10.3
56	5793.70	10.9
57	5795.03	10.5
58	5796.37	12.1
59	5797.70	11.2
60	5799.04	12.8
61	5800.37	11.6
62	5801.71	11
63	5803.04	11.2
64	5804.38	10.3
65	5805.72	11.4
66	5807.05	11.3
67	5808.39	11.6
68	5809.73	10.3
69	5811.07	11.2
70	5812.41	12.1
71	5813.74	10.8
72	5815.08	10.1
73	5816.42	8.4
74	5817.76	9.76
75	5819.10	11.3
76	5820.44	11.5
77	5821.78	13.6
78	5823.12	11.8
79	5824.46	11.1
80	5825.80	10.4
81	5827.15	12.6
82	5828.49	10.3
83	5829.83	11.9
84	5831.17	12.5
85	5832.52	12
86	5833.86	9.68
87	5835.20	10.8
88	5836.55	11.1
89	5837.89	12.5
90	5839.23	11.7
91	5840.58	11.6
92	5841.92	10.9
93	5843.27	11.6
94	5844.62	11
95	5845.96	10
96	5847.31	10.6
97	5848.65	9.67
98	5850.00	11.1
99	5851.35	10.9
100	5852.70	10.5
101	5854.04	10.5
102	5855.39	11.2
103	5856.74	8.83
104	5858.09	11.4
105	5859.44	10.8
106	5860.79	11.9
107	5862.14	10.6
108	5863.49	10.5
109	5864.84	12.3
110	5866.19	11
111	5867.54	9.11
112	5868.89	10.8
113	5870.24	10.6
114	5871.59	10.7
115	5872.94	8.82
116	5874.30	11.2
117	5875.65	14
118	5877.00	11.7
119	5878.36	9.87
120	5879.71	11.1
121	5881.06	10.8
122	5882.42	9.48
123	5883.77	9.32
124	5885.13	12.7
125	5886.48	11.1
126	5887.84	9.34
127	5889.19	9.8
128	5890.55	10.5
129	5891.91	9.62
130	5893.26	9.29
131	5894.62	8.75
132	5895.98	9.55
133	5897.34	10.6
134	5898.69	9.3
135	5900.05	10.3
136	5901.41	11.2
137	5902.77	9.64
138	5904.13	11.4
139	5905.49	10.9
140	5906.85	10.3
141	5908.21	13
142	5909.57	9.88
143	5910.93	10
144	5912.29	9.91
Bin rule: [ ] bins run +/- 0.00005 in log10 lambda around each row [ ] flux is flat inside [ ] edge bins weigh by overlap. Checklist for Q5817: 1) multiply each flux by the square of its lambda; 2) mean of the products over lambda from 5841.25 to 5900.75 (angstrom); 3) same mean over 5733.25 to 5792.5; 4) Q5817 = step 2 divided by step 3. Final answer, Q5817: 1.03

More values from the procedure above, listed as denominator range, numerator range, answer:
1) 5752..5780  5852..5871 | 1.02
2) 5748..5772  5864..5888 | 1.04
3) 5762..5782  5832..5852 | 1.06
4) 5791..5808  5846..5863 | 0.97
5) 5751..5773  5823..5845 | 1.06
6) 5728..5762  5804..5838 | 1.05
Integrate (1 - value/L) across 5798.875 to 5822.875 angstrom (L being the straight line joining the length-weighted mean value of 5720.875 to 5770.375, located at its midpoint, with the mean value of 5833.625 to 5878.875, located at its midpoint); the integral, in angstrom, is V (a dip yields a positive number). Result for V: -0.6 angstrom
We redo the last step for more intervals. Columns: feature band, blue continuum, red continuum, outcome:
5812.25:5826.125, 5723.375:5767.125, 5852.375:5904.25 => -0.4 angstrom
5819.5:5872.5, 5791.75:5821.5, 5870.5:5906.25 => -1.6 angstrom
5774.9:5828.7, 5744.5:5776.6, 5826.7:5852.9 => 1.3 angstrom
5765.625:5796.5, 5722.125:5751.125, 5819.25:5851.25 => 1.5 angstrom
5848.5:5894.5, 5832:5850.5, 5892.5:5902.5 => -1.0 angstrom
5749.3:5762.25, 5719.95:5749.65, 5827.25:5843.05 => 0.0 angstrom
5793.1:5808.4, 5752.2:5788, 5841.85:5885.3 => -1.0 angstrom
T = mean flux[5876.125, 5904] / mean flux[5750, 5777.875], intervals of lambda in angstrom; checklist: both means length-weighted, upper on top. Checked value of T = 0.94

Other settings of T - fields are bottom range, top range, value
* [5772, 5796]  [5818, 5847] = 1.10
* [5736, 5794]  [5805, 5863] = 1.04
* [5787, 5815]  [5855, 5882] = 0.98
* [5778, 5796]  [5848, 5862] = 1.06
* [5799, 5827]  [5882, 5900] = 0.90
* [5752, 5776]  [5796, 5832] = 1.03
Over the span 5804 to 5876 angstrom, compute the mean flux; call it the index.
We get 11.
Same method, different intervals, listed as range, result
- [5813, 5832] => 11.2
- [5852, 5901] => 10.5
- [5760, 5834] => 10.9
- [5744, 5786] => 10.6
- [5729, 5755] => 10.8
